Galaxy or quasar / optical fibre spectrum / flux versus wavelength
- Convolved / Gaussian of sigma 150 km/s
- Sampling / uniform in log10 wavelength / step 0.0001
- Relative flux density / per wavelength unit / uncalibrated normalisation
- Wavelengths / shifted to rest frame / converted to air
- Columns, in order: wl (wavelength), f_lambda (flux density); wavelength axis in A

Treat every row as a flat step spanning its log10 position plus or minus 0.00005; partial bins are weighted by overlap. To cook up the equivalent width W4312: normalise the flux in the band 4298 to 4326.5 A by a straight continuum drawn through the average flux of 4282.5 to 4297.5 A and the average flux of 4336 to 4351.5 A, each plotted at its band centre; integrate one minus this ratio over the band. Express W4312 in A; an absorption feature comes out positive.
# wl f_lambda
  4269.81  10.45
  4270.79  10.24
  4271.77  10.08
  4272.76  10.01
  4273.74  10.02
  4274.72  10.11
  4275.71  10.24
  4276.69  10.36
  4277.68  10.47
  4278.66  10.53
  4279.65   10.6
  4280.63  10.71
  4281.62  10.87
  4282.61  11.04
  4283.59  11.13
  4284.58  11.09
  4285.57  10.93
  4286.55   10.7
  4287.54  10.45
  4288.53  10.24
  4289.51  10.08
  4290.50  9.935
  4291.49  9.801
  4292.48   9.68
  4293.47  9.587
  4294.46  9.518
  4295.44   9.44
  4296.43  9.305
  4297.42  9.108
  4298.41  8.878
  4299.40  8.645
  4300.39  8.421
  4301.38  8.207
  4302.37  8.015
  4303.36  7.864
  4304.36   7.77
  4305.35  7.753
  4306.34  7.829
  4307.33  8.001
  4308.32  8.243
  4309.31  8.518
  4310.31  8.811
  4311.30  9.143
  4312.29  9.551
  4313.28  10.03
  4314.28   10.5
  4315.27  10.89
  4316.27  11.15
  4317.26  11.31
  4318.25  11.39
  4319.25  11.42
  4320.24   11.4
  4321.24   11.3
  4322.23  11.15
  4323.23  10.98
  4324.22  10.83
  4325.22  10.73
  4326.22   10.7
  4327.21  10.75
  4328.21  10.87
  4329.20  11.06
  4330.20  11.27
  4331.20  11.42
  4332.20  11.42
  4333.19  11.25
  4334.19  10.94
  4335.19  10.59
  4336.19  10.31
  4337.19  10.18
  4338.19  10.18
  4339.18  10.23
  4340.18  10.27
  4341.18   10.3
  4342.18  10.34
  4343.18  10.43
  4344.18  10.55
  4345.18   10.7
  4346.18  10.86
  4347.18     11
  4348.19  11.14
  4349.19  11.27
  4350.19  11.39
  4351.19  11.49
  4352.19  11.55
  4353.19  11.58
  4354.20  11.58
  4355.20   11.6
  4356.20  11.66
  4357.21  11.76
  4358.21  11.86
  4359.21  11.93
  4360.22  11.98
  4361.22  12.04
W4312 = 2.0 A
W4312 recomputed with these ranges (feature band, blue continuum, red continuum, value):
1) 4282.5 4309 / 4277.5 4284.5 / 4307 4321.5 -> 3.1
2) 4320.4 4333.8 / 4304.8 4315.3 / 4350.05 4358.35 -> -1.5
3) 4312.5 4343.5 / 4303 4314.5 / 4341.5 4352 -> -3.4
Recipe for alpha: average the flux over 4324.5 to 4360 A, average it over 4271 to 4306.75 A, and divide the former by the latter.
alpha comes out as 1.1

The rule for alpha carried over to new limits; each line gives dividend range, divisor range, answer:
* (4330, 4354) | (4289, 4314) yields 1.22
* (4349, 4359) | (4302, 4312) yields 1.41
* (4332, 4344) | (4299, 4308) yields 1.31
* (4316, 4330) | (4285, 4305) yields 1.19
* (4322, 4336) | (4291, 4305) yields 1.24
